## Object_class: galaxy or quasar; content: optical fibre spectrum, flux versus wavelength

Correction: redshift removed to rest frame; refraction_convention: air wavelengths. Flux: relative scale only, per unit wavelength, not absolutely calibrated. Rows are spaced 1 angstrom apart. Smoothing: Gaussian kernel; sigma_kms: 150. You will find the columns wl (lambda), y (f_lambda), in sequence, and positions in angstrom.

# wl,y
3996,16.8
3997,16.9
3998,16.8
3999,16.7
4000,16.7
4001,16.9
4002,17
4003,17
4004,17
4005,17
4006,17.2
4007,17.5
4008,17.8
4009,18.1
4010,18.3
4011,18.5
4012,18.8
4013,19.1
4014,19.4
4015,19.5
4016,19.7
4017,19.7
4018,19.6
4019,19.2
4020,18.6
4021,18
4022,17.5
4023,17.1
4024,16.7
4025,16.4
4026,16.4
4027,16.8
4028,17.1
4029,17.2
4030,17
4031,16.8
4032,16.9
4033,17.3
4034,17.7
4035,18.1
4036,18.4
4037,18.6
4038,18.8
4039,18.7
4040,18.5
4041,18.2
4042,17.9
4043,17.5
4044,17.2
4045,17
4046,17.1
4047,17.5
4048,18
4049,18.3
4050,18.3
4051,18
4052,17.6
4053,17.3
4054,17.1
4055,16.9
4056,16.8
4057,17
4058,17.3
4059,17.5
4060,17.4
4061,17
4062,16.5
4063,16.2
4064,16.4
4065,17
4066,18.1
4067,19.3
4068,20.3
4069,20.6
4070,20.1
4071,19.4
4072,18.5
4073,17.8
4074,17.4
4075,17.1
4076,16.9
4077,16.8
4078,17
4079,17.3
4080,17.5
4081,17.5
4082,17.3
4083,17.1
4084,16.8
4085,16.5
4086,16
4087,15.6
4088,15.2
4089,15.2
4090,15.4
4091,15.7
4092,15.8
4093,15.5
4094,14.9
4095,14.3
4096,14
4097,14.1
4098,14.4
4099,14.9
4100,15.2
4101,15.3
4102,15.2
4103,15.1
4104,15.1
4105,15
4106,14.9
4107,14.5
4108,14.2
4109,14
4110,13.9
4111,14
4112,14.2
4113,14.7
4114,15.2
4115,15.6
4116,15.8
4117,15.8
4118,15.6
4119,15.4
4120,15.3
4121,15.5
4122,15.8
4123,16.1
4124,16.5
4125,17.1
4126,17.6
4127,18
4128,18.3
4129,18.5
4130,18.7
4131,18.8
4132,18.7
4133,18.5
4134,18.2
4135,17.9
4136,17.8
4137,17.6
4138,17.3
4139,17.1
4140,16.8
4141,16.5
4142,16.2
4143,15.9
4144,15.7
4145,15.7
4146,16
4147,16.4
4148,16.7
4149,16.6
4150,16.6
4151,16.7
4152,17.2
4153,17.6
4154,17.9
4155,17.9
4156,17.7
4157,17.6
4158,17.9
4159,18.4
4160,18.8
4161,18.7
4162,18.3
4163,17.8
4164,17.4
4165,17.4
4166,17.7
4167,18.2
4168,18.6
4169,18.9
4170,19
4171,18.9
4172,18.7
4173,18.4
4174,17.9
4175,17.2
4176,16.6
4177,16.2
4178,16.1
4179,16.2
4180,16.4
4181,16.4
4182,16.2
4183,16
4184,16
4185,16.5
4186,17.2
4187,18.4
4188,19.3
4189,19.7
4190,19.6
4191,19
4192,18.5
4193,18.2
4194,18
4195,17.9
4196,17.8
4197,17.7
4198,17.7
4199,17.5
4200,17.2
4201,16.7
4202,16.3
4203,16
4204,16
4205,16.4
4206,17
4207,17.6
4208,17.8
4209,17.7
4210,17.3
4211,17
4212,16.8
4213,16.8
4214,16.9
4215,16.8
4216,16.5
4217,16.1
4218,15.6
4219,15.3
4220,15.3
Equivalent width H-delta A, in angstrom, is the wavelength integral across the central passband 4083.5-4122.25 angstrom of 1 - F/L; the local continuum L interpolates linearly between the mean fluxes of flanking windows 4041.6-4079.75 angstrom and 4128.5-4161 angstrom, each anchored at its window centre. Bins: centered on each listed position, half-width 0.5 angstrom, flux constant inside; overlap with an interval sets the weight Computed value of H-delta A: 5.3 angstrom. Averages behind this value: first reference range 17.7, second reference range 17.4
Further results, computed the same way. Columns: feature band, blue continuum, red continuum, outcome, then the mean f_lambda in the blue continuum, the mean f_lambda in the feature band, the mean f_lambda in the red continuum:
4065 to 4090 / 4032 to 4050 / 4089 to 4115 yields -2.2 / 17.9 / 17.5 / 14.8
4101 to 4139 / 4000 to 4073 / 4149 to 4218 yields 3.0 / 17.8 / 16.2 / 17.5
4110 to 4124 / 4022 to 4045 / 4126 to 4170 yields 1.8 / 17.5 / 15.3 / 17.6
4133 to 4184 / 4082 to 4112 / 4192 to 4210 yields -2.8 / 15.1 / 17.3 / 17.3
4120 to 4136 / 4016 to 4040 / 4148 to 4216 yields 0.1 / 17.8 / 17.5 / 17.5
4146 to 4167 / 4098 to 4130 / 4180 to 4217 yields -1.4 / 15.6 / 17.5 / 17.3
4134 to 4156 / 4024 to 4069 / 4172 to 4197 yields 0.8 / 17.6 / 16.9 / 17.5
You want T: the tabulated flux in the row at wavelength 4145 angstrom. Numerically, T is 15.7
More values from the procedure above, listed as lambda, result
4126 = 17.6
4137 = 17.6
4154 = 17.9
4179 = 16.2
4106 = 14.9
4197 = 17.7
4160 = 18.8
